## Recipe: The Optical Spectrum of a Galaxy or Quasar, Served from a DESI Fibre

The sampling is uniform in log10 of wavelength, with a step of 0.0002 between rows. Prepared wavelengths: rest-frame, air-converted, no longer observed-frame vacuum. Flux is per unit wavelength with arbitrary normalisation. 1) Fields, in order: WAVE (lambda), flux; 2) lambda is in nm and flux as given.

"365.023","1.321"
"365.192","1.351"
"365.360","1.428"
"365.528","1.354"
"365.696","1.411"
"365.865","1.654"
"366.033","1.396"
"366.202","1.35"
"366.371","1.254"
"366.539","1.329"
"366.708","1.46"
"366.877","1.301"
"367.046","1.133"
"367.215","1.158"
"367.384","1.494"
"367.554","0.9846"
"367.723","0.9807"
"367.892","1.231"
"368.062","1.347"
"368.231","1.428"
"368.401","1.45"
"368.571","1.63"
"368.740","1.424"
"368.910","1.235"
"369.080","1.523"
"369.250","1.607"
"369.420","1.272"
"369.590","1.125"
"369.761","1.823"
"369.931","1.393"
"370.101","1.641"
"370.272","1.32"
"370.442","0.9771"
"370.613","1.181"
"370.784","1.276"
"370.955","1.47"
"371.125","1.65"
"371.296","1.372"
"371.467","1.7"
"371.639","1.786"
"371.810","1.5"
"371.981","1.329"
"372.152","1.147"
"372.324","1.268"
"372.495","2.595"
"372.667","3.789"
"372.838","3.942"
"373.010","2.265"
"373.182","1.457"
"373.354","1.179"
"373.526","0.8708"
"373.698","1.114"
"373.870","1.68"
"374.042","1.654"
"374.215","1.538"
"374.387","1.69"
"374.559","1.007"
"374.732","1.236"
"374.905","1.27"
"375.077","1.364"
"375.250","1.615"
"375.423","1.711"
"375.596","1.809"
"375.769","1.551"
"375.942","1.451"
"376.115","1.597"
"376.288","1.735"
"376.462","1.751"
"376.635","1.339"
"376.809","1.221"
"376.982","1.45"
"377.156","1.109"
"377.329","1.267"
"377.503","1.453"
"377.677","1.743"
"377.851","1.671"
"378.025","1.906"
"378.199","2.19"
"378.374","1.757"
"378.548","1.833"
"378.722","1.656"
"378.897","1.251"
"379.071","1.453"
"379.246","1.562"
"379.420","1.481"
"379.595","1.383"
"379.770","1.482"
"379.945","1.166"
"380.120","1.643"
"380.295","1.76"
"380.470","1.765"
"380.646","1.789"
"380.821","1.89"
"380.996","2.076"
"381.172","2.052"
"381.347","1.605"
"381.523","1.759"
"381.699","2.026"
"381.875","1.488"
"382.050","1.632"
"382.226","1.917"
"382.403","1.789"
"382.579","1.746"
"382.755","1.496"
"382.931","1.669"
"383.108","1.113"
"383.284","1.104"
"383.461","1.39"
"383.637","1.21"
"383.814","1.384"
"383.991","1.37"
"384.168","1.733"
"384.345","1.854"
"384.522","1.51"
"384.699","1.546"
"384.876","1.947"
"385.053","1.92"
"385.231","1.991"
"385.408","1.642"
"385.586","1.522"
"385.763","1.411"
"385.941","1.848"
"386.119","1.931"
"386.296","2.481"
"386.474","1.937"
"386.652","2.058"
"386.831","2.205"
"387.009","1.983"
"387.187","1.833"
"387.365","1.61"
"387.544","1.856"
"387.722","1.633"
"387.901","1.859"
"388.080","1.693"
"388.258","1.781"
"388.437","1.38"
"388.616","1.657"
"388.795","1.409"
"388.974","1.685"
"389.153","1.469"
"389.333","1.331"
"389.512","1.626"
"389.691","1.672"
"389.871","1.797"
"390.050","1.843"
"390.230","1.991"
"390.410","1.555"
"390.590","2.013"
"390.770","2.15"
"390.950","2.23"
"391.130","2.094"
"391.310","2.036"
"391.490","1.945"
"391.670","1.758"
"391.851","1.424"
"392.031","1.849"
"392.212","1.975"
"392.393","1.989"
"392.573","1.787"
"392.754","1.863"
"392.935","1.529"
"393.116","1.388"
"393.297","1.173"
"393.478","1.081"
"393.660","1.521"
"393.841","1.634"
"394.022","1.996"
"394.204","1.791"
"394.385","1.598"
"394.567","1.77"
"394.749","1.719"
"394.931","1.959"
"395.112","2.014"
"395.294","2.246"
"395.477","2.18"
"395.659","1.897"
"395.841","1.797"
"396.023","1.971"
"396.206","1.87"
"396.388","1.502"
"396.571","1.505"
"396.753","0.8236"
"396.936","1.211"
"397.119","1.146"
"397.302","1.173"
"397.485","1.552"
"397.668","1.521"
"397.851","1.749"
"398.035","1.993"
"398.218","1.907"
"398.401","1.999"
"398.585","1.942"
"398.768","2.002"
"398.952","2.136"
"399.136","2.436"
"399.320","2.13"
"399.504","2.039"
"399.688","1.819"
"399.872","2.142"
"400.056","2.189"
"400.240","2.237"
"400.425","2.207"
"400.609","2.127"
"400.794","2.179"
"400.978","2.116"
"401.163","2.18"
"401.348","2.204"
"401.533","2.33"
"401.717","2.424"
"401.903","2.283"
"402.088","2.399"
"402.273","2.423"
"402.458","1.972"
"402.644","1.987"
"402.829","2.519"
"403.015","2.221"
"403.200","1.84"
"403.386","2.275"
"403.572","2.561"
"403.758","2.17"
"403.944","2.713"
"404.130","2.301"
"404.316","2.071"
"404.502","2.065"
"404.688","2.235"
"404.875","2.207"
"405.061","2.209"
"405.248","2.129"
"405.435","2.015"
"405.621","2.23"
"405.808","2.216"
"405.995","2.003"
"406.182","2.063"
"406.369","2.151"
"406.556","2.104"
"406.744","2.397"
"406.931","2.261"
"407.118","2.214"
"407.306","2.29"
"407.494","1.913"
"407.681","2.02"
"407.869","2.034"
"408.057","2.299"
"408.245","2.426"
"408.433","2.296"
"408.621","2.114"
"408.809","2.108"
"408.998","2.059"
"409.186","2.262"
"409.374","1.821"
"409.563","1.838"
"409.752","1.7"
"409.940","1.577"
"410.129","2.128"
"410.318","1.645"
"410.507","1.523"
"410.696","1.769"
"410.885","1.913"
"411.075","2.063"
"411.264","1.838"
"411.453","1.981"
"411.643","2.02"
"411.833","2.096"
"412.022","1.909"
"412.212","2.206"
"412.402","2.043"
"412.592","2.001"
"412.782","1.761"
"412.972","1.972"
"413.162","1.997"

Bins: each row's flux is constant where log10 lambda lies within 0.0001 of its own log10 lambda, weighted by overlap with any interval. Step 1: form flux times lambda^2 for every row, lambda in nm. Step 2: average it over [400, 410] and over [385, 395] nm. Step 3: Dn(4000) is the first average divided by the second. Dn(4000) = 1.33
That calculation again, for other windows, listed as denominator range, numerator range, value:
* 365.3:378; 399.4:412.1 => 1.68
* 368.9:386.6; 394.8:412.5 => 1.43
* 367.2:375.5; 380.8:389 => 1.20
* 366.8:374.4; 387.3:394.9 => 1.25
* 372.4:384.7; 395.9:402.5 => 1.32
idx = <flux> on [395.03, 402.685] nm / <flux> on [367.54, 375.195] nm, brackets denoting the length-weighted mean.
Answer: 1.27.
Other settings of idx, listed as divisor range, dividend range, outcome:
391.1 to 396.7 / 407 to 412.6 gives 1.14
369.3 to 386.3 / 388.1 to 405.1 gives 1.18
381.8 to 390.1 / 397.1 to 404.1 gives 1.25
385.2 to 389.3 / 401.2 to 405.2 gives 1.28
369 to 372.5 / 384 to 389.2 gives 1.22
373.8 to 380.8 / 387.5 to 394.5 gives 1.11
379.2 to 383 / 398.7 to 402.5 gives 1.30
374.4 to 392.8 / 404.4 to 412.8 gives 1.22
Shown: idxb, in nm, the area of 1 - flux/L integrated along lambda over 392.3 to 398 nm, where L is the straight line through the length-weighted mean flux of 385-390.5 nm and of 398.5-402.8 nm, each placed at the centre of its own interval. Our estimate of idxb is 0.99 nm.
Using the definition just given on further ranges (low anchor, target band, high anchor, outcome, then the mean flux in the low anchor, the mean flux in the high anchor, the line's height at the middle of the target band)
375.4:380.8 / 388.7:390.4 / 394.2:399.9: 0.07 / 1.58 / 1.79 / 1.71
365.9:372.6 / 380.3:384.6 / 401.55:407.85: 0.15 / 1.41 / 2.21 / 1.71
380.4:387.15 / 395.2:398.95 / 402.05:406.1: 0.62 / 1.73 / 2.21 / 2.05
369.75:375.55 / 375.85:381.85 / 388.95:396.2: 0.15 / 1.61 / 1.79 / 1.67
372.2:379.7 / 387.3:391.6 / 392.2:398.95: -0.21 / 1.64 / 1.7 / 1.68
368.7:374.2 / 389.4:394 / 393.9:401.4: 0.14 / 1.61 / 1.88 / 1.82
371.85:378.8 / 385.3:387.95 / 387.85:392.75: -0.16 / 1.65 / 1.78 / 1.75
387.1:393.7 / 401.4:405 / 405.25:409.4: -0.38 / 1.72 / 2.16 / 2.05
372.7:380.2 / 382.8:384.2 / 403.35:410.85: 0.28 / 1.59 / 2.11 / 1.71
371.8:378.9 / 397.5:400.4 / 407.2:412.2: -0.19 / 1.65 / 1.99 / 1.88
